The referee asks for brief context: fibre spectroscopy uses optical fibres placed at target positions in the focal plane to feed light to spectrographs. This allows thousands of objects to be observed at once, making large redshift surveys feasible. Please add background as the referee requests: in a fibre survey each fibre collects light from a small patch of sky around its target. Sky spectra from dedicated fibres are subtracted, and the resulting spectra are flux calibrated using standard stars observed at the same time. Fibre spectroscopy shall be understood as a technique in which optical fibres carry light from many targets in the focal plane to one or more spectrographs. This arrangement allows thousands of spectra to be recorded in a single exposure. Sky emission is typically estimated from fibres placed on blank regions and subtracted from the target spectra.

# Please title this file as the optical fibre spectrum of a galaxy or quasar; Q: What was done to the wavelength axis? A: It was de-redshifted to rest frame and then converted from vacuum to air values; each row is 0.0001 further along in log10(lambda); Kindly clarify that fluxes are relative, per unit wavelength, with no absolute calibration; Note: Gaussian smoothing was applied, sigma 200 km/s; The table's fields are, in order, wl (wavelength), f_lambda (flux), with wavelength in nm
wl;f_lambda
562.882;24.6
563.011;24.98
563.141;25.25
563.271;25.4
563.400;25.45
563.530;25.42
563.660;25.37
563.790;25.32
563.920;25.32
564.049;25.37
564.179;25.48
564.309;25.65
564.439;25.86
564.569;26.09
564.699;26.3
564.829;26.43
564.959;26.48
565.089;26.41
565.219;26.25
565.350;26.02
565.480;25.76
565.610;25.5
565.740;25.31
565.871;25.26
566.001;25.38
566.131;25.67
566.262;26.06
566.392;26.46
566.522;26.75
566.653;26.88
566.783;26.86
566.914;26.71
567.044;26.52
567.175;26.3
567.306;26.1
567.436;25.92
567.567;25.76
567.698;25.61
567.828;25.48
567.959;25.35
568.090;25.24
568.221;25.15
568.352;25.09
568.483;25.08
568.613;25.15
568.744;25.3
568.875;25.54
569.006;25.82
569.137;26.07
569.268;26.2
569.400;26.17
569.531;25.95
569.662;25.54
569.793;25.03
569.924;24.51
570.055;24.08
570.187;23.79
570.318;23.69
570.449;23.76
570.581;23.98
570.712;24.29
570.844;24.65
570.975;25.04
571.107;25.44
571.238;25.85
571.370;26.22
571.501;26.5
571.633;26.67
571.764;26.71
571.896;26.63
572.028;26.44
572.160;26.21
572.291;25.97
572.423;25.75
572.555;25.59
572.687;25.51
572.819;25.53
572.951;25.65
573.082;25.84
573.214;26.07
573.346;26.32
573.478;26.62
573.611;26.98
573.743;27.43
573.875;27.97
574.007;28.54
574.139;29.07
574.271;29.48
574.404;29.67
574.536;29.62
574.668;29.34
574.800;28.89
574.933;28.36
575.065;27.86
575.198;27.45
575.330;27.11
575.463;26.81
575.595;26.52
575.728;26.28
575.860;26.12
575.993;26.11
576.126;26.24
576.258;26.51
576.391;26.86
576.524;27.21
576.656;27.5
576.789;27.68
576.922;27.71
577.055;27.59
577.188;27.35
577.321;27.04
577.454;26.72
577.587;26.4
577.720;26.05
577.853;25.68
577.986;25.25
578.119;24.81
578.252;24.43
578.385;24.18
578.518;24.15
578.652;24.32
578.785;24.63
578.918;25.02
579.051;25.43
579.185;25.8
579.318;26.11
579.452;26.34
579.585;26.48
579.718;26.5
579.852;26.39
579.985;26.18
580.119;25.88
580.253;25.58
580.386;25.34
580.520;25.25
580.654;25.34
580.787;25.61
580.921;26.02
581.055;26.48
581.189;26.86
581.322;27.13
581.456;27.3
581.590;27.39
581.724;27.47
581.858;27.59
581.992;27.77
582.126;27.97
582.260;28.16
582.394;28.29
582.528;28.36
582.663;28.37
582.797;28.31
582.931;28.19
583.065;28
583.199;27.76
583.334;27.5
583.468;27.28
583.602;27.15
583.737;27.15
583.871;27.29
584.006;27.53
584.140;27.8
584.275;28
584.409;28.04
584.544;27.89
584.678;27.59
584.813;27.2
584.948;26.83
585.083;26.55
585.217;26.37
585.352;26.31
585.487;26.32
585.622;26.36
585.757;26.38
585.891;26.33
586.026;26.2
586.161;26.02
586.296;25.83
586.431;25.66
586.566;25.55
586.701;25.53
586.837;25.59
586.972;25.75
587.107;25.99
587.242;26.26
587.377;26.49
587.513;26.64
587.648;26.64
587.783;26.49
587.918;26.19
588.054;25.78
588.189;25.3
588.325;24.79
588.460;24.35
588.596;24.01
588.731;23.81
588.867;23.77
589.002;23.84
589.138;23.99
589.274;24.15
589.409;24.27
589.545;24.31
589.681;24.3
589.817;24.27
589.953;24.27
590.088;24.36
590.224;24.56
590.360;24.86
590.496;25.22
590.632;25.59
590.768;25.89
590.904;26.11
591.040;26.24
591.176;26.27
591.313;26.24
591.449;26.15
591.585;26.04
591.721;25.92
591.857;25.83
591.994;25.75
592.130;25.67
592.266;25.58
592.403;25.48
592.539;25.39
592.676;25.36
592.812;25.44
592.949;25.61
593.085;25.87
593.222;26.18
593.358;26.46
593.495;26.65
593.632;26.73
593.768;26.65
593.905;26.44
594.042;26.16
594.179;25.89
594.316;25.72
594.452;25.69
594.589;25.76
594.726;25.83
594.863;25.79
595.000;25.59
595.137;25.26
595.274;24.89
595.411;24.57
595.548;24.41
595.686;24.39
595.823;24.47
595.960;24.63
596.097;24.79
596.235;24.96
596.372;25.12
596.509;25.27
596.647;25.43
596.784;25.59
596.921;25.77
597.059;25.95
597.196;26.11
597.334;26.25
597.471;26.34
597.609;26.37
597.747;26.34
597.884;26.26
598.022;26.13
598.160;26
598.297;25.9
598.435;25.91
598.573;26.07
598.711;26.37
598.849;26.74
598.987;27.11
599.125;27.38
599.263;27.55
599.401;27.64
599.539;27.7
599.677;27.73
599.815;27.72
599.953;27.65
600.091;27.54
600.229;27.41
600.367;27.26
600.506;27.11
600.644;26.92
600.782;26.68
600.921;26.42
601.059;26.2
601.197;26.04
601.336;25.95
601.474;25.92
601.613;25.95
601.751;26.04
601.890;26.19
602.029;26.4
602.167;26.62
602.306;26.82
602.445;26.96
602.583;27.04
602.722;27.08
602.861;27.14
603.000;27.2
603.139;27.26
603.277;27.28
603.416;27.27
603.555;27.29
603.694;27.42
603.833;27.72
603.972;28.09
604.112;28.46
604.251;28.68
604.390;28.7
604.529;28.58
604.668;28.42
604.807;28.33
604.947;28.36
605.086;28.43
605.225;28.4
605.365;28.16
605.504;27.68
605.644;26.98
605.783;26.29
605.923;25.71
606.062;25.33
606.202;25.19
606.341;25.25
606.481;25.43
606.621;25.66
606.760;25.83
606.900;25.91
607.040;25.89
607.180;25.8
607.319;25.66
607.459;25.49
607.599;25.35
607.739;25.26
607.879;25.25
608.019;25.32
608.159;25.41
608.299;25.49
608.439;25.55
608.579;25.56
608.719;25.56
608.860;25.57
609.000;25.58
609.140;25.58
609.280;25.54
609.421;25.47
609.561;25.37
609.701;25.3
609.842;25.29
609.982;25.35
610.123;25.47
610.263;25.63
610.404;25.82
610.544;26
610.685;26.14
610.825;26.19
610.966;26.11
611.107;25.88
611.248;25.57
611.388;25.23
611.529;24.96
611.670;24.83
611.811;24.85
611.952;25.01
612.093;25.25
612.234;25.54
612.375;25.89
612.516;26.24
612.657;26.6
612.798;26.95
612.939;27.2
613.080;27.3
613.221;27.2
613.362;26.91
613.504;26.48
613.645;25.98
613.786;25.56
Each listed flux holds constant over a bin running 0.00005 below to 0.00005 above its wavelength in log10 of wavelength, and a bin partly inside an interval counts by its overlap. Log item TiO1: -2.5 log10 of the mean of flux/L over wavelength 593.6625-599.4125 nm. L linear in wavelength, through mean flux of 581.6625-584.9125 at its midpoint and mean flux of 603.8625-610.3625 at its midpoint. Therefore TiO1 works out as 0.05 mag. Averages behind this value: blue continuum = 27.8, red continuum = 26.3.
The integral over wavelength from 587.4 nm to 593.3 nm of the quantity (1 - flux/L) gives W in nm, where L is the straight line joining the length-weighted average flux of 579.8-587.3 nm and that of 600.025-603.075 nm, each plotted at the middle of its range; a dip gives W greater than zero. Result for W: 0.33 nm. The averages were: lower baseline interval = 26.8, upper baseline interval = 26.7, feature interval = 25.3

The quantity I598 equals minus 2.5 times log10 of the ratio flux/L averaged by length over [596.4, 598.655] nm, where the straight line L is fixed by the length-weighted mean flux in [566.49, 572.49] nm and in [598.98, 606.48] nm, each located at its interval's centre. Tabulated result 0.04 mag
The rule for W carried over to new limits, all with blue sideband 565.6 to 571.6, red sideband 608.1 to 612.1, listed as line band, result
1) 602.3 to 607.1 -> -0.311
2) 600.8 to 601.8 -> -0.024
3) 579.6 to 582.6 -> -0.148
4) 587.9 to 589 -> 0.038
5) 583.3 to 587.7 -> -0.199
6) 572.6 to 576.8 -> -0.291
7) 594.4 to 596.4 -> 0.034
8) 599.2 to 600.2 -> -0.084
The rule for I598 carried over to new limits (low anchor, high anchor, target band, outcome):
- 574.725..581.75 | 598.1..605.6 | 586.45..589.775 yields 0.06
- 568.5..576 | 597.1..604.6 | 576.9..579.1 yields 0.03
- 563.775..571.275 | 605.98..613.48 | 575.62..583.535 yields -0.04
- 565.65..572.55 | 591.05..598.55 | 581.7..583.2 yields -0.10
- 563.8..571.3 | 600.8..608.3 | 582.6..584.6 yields -0.07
